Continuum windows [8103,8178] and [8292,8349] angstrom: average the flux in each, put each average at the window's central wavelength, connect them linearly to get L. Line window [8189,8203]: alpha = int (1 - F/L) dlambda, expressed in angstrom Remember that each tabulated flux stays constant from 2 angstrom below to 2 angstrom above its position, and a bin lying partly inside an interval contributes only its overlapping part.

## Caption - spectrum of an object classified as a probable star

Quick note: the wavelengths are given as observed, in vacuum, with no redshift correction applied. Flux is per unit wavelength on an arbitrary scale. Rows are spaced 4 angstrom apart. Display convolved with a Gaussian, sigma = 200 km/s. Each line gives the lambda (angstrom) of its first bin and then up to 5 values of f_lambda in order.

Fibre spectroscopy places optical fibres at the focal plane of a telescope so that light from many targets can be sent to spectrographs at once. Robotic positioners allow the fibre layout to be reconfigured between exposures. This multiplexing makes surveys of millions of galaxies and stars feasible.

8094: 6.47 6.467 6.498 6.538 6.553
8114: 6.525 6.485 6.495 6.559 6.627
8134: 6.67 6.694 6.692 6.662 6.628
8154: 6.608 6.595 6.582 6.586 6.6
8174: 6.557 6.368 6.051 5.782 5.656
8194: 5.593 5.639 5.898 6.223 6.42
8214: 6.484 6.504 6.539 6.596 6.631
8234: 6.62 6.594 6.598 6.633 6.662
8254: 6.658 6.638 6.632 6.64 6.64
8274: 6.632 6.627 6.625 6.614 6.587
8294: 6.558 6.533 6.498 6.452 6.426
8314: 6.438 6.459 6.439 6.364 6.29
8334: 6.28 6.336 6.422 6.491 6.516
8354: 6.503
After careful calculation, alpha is 1.8 angstrom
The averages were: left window 6.58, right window 6.43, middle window 5.69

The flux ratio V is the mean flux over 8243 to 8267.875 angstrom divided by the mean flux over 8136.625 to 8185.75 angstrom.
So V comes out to 1.02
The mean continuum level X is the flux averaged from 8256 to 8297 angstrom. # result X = 6.62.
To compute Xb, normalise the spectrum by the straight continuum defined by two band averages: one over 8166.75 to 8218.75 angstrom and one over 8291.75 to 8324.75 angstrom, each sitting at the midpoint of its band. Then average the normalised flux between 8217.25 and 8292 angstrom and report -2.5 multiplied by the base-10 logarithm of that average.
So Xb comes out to -0.05 mag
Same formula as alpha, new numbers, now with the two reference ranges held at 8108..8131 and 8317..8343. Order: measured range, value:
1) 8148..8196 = 1.4 angstrom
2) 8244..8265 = -0.7 angstrom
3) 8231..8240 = -0.2 angstrom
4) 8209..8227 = -0.1 angstrom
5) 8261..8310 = -1.4 angstrom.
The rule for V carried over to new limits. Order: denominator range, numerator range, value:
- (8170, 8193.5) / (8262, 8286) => 1.09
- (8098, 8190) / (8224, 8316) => 1.01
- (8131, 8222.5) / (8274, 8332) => 1.02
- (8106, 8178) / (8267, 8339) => 0.99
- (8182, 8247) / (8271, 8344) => 1.03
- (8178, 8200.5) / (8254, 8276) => 1.14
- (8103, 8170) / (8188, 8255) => 0.96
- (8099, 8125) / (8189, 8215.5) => 0.92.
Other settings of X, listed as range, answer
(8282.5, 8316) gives 6.52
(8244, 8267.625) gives 6.64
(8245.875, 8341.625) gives 6.52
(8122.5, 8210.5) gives 6.35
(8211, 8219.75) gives 6.49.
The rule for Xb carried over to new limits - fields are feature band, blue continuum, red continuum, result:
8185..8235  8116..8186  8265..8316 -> 0.06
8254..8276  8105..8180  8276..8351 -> -0.02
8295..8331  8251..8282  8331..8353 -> 0.01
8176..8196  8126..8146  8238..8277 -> 0.13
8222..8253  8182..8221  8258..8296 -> -0.05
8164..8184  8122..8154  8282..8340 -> 0.03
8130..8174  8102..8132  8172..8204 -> -0.06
